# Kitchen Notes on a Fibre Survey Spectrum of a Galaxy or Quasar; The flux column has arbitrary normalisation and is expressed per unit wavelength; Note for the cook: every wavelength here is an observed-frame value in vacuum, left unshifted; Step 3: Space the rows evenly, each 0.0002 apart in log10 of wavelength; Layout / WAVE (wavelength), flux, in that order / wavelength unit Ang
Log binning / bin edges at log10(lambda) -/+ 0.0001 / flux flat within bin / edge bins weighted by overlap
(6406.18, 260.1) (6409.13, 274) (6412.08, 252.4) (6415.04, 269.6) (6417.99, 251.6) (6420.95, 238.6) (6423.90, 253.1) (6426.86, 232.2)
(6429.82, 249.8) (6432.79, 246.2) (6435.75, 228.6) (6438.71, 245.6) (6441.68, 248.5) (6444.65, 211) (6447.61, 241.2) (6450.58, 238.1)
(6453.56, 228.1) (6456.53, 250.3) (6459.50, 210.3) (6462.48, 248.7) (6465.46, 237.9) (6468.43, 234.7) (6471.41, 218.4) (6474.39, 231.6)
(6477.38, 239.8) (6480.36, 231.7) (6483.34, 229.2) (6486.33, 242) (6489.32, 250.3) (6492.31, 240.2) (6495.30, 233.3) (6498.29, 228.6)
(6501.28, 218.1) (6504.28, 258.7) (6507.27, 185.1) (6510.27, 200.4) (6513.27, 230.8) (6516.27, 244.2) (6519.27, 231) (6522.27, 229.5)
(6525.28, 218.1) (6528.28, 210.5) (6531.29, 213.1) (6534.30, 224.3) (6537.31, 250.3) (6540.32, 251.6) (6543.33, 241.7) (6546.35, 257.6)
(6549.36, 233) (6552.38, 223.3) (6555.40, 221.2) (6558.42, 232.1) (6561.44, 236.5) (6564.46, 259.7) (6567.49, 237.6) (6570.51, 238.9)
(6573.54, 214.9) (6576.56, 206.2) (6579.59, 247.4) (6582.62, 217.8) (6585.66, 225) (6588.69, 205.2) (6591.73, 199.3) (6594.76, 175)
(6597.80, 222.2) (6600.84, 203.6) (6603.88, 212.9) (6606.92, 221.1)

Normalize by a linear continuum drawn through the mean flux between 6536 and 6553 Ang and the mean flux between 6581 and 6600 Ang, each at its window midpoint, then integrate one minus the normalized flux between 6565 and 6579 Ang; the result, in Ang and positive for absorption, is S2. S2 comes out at -0.4 Ang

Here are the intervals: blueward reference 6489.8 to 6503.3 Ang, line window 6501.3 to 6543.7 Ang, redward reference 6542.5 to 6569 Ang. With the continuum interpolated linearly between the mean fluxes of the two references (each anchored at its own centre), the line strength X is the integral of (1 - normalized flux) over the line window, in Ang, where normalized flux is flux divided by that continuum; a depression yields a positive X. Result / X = 1.4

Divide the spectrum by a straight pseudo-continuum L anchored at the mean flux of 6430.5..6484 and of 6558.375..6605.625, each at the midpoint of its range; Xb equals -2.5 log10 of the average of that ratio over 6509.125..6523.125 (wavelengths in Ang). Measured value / 0.00 mag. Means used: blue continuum 235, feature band 228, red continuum 221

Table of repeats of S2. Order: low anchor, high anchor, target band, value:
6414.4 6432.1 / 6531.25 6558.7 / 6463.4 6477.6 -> 0.6 Ang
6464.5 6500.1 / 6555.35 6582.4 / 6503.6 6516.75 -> 0.8 Ang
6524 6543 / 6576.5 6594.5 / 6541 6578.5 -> -2.1 Ang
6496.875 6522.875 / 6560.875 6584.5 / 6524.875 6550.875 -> -0.7 Ang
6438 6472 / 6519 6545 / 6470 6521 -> 0.4 Ang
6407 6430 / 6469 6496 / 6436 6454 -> 0.8 Ang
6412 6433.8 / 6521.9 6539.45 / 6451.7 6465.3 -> 0.3 Ang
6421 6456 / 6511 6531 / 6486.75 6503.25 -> -0.4 Ang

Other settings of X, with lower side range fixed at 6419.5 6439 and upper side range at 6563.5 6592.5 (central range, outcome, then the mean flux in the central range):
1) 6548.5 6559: 0.06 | 227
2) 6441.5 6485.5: 0.93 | 233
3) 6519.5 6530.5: 0.51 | 220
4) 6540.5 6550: -0.72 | 246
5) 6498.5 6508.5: 0.47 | 223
